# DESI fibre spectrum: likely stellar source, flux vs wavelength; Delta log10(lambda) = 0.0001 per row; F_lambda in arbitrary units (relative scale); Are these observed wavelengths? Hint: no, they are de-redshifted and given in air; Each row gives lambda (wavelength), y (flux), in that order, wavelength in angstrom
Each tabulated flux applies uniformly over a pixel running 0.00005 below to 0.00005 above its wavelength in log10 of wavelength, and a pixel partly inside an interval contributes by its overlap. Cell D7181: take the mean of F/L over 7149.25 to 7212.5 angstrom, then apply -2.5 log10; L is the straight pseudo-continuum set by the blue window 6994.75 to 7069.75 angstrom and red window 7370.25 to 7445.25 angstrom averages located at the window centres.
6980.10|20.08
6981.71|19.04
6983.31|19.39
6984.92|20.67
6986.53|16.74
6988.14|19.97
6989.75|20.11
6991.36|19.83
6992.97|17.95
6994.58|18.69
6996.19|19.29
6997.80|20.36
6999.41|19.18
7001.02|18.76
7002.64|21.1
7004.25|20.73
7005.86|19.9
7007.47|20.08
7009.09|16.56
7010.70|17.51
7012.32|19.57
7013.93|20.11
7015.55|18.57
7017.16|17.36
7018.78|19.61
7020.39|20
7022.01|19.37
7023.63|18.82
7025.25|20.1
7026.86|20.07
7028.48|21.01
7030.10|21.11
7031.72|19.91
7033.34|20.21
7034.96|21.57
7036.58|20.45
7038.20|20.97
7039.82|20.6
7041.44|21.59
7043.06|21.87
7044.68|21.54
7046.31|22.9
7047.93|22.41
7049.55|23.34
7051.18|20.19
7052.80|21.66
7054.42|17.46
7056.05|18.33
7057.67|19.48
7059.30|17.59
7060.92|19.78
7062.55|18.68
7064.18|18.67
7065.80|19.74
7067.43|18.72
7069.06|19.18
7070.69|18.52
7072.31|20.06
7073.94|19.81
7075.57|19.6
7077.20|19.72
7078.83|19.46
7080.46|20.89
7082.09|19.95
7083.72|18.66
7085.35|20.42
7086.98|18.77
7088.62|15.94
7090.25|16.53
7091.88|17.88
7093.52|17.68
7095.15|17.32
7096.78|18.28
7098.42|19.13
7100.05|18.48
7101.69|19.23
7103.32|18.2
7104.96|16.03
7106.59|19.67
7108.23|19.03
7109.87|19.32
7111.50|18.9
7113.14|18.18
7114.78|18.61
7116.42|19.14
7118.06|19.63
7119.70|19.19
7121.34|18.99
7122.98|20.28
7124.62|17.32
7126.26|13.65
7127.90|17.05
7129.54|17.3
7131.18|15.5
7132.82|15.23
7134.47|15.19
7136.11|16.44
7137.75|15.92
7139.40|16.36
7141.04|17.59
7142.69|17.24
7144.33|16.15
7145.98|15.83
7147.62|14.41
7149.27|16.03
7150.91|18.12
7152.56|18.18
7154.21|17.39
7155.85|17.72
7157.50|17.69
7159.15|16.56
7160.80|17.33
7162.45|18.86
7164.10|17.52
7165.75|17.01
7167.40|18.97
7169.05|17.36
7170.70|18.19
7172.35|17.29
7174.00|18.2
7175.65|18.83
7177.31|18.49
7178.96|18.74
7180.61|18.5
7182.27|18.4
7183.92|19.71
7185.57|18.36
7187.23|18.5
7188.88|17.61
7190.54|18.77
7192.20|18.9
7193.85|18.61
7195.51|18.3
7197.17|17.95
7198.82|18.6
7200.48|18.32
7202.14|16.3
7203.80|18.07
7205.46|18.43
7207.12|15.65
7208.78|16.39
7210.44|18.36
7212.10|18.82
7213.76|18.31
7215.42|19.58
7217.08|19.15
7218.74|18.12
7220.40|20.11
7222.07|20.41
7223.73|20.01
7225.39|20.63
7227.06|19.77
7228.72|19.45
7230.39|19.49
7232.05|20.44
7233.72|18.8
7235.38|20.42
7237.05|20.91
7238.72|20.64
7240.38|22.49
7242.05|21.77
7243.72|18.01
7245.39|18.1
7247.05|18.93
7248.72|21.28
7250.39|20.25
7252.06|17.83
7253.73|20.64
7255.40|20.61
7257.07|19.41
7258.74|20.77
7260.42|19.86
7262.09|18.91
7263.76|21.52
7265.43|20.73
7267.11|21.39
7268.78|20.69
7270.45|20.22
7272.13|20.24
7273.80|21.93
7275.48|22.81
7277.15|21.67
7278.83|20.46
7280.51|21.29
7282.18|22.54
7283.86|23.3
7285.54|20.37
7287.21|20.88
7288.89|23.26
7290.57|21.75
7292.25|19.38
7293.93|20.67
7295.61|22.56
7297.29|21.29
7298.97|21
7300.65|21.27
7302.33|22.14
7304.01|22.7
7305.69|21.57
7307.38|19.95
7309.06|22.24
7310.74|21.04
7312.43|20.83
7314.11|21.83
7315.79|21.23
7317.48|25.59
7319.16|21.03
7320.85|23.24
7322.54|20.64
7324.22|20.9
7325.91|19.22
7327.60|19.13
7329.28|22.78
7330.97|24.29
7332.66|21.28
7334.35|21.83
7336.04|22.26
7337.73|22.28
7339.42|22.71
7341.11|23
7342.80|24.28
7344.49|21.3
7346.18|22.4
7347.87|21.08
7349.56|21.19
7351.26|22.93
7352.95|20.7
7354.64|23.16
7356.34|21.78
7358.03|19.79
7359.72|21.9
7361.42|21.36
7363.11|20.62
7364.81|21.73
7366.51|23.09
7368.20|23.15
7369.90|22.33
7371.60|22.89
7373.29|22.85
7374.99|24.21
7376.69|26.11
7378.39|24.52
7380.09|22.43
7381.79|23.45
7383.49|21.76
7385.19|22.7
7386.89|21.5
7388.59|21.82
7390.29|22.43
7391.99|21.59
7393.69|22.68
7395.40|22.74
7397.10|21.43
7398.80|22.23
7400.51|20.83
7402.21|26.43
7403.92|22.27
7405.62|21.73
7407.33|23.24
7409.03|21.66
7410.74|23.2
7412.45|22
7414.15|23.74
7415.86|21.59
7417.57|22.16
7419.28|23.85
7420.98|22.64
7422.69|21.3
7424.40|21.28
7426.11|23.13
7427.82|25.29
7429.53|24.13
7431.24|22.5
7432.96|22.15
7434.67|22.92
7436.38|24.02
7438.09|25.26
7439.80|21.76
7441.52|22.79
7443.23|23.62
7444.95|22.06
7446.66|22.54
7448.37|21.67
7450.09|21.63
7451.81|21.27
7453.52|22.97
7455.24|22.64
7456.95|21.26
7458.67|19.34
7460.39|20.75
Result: 0.17 mag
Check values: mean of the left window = 19.9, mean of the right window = 22.8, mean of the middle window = 18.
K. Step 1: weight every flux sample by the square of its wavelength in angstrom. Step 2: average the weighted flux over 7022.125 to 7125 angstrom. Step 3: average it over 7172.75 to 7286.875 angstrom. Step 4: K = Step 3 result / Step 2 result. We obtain 1.1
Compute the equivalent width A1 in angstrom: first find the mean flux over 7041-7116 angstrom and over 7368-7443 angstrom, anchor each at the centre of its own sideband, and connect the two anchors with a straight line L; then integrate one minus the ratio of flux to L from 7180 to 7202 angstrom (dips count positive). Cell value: 2.2 angstrom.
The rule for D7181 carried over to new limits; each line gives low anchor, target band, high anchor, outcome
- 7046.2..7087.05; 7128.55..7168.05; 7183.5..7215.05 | 0.11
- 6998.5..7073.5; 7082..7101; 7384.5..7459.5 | 0.12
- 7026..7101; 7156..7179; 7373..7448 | 0.15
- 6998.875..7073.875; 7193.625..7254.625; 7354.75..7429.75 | 0.11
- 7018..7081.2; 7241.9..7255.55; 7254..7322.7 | 0.08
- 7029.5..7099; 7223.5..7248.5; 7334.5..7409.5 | 0.06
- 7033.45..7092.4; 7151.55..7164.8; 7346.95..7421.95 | 0.17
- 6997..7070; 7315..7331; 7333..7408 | 0.02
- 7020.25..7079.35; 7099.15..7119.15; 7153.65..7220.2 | 0.03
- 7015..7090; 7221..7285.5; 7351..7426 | 0.05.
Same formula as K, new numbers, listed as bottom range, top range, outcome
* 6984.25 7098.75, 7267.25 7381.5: 1.21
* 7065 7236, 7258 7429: 1.27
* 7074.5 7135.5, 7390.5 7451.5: 1.36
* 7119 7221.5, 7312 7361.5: 1.30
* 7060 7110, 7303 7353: 1.24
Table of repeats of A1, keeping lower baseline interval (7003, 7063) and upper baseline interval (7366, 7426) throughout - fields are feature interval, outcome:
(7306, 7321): 0.19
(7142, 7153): 2.31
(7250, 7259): 0.75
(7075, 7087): 0.38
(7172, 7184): 1.48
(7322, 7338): 0.55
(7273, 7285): -0.07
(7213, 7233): 1.69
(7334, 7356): 0.07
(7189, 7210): 3.35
